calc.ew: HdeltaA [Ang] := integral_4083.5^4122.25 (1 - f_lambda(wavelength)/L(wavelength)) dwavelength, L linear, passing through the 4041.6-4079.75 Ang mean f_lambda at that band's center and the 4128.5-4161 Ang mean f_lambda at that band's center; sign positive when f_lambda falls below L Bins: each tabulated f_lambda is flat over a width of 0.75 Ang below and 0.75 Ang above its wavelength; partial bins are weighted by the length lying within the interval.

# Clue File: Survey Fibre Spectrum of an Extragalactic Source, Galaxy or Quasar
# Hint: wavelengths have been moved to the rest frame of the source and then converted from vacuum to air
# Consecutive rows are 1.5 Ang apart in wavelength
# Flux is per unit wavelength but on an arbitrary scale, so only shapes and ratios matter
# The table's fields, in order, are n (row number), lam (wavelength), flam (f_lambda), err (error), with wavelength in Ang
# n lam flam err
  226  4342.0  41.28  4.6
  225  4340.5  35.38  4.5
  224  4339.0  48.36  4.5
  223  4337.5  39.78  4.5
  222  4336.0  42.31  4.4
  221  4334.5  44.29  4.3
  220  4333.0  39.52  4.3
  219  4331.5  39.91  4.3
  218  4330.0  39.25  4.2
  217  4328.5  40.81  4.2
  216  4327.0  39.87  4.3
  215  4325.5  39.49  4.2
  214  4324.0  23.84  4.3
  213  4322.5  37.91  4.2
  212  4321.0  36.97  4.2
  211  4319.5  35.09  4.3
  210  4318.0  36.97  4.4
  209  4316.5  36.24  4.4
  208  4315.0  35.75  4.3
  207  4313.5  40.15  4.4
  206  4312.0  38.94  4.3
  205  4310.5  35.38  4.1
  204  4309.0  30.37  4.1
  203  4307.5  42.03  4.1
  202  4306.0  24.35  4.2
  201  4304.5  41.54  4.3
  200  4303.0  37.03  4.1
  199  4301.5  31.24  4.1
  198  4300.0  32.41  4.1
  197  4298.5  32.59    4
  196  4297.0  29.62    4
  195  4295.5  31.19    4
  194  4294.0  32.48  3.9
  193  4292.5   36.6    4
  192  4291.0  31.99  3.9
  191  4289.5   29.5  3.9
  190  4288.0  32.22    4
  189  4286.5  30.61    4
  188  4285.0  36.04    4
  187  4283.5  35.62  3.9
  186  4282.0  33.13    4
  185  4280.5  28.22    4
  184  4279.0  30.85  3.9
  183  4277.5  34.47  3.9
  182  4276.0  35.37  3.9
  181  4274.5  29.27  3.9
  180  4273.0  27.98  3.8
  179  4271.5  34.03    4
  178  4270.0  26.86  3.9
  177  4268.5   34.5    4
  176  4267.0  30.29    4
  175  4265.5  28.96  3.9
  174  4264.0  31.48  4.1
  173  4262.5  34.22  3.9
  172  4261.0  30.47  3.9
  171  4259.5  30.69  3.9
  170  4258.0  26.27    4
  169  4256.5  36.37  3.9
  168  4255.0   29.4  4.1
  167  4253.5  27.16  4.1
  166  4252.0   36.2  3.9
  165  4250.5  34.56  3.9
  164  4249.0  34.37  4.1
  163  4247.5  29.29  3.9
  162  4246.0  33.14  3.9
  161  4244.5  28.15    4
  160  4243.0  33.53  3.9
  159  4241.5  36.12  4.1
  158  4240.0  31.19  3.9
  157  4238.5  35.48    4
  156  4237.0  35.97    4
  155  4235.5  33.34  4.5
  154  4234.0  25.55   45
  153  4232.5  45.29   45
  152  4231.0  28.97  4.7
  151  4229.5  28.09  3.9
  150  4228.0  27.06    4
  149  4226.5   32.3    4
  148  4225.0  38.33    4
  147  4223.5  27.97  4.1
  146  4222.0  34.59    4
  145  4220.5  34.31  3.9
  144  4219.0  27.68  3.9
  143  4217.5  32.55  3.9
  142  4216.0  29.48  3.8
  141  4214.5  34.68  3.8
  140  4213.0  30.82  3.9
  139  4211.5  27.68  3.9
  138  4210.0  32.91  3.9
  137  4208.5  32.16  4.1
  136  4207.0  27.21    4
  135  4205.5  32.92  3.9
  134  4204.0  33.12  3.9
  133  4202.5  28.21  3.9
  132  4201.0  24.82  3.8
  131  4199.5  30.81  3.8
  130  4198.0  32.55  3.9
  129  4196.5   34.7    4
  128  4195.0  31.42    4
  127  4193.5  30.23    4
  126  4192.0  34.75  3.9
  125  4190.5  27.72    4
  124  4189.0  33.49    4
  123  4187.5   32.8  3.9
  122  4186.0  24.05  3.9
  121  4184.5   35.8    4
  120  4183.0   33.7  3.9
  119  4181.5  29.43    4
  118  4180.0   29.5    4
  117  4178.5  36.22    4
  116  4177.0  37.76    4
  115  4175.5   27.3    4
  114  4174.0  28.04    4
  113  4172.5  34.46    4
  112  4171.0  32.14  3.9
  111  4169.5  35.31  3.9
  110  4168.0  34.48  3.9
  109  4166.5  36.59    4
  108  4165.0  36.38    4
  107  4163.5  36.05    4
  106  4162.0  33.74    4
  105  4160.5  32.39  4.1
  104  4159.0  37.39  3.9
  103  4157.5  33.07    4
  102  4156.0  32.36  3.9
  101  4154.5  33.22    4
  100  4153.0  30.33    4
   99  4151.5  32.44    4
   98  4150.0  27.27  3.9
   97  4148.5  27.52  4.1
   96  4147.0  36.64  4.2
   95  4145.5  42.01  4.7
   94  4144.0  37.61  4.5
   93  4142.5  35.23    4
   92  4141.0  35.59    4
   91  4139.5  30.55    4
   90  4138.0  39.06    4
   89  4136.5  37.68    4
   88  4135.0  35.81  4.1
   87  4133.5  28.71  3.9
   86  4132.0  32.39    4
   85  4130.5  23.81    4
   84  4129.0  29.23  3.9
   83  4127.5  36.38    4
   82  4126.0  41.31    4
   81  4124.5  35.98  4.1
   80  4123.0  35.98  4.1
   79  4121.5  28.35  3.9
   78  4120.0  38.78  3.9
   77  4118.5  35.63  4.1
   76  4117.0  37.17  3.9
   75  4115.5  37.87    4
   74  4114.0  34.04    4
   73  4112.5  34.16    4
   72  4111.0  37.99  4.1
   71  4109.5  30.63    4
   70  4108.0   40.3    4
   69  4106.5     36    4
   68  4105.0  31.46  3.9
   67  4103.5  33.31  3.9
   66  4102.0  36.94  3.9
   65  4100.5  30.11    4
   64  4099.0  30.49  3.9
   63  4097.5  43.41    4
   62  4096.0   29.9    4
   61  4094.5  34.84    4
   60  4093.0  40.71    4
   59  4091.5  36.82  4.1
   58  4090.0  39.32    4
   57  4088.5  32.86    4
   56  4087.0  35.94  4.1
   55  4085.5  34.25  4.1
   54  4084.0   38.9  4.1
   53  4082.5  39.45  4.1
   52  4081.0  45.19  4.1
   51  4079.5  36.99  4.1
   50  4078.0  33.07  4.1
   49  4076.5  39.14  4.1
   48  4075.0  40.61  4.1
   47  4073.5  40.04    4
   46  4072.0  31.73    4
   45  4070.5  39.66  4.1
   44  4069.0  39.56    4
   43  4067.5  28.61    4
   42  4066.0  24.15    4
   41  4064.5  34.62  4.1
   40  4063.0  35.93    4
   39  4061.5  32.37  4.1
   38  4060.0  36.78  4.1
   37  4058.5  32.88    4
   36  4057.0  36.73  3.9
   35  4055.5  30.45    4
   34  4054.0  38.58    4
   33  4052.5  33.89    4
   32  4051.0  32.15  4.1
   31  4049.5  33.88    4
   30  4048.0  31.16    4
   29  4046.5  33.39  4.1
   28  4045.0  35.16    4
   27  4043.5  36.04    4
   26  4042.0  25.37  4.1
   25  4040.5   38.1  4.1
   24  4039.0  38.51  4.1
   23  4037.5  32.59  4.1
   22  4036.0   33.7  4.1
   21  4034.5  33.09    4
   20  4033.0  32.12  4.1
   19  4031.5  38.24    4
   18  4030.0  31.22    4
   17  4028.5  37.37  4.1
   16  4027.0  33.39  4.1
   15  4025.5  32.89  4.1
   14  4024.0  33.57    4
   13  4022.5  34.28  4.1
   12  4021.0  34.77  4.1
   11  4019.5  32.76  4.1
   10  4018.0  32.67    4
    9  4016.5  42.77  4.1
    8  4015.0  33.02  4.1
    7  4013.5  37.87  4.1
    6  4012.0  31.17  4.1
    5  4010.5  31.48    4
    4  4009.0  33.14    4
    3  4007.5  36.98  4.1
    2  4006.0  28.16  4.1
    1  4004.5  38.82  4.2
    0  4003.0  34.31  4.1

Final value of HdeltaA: -1.8 Ang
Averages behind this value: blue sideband 34.4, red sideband 33.2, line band 35.4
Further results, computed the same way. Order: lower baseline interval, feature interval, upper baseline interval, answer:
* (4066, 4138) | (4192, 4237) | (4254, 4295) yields 2.09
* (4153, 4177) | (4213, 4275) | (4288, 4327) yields 4.00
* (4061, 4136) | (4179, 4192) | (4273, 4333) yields 1.40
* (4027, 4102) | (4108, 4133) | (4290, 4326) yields 0.35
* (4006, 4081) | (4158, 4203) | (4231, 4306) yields 1.07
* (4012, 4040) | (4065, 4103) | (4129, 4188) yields -2.33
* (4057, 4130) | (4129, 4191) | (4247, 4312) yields 2.49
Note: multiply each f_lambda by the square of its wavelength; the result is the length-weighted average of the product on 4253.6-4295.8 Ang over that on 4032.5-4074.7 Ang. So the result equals 1.03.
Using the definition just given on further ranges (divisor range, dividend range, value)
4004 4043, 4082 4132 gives 1.07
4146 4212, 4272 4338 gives 1.16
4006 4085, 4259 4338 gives 1.12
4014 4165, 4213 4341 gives 1.06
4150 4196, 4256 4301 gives 1.02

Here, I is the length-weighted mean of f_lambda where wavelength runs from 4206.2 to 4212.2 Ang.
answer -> 30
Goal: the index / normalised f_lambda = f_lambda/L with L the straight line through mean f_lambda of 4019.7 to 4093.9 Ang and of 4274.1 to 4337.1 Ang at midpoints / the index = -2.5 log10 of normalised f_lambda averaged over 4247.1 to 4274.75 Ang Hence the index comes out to 0.126 mag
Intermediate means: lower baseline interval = 35.1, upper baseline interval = 35.1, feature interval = 31.2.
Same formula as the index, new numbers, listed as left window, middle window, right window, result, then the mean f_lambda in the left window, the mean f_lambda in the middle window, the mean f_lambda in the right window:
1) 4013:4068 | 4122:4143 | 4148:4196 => -0.04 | 33.9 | 34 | 32.5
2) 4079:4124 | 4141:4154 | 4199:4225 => 0.00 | 35.9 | 33.7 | 30.9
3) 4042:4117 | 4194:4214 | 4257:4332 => 0.12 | 35.3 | 30.8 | 33.6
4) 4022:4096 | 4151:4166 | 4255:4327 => 0.01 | 35.1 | 33.8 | 33.2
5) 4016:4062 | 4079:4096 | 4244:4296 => -0.11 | 34.2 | 37.4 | 31.8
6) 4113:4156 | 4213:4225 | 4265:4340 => 0.08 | 34.1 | 32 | 34.9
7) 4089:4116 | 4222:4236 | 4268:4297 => 0.04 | 35.4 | 32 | 32.1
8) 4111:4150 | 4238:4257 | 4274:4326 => 0.05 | 34.6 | 32.6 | 33.9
